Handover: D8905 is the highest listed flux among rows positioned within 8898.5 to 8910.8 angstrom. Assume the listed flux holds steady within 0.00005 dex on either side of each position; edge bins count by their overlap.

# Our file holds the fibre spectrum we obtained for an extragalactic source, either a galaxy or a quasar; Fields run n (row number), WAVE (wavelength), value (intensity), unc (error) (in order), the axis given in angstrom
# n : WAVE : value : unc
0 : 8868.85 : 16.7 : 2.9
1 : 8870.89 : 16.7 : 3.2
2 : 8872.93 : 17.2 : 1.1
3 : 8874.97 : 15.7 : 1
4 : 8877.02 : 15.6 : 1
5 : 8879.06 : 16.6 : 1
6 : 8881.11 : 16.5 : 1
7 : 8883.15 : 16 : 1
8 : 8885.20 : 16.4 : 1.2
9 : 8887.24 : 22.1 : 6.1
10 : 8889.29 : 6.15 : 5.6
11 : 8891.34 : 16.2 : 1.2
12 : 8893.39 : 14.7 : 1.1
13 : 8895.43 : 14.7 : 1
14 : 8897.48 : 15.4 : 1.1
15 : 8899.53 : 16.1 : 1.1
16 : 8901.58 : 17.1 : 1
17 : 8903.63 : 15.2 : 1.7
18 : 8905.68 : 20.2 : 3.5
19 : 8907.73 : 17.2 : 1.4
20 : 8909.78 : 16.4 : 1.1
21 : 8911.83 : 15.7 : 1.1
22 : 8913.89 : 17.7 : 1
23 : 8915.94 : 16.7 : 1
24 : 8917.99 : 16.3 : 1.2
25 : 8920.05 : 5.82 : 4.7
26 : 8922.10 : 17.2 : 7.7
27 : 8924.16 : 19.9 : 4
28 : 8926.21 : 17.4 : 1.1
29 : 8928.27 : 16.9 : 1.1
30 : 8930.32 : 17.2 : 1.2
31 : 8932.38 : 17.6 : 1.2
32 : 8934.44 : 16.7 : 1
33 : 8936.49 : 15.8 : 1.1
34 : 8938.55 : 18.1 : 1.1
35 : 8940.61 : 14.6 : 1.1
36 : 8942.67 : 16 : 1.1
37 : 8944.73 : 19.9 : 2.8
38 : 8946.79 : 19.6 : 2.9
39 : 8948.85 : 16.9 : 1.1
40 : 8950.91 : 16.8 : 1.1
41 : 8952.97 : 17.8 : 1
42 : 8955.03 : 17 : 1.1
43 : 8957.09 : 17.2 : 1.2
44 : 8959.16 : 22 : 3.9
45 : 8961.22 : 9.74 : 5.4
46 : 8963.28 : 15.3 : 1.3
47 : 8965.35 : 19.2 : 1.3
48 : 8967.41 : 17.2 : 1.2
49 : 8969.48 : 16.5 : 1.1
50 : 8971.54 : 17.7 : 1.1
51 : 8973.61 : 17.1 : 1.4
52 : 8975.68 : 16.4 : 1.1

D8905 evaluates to 20.2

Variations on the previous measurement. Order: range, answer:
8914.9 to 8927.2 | 19.9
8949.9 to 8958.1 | 17.8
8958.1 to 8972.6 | 22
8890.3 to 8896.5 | 16.2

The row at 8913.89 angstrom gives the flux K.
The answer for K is 17.7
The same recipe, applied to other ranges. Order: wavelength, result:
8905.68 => 20.2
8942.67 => 16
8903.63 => 15.2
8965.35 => 19.2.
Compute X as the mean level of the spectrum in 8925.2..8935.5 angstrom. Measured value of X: 17.2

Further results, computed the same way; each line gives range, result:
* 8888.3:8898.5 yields 13.5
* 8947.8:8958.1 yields 17.2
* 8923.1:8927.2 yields 18.7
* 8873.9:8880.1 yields 16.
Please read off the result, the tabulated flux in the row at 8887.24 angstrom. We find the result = 22.1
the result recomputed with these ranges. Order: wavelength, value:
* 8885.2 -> 16.4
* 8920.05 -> 5.82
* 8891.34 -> 16.2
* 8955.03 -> 17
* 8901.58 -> 17.1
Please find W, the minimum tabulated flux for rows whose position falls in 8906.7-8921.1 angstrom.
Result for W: 5.82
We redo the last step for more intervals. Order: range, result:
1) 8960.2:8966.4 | 9.74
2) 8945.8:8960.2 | 16.8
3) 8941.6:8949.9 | 16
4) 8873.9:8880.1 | 15.6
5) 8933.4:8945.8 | 14.6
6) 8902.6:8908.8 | 15.2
